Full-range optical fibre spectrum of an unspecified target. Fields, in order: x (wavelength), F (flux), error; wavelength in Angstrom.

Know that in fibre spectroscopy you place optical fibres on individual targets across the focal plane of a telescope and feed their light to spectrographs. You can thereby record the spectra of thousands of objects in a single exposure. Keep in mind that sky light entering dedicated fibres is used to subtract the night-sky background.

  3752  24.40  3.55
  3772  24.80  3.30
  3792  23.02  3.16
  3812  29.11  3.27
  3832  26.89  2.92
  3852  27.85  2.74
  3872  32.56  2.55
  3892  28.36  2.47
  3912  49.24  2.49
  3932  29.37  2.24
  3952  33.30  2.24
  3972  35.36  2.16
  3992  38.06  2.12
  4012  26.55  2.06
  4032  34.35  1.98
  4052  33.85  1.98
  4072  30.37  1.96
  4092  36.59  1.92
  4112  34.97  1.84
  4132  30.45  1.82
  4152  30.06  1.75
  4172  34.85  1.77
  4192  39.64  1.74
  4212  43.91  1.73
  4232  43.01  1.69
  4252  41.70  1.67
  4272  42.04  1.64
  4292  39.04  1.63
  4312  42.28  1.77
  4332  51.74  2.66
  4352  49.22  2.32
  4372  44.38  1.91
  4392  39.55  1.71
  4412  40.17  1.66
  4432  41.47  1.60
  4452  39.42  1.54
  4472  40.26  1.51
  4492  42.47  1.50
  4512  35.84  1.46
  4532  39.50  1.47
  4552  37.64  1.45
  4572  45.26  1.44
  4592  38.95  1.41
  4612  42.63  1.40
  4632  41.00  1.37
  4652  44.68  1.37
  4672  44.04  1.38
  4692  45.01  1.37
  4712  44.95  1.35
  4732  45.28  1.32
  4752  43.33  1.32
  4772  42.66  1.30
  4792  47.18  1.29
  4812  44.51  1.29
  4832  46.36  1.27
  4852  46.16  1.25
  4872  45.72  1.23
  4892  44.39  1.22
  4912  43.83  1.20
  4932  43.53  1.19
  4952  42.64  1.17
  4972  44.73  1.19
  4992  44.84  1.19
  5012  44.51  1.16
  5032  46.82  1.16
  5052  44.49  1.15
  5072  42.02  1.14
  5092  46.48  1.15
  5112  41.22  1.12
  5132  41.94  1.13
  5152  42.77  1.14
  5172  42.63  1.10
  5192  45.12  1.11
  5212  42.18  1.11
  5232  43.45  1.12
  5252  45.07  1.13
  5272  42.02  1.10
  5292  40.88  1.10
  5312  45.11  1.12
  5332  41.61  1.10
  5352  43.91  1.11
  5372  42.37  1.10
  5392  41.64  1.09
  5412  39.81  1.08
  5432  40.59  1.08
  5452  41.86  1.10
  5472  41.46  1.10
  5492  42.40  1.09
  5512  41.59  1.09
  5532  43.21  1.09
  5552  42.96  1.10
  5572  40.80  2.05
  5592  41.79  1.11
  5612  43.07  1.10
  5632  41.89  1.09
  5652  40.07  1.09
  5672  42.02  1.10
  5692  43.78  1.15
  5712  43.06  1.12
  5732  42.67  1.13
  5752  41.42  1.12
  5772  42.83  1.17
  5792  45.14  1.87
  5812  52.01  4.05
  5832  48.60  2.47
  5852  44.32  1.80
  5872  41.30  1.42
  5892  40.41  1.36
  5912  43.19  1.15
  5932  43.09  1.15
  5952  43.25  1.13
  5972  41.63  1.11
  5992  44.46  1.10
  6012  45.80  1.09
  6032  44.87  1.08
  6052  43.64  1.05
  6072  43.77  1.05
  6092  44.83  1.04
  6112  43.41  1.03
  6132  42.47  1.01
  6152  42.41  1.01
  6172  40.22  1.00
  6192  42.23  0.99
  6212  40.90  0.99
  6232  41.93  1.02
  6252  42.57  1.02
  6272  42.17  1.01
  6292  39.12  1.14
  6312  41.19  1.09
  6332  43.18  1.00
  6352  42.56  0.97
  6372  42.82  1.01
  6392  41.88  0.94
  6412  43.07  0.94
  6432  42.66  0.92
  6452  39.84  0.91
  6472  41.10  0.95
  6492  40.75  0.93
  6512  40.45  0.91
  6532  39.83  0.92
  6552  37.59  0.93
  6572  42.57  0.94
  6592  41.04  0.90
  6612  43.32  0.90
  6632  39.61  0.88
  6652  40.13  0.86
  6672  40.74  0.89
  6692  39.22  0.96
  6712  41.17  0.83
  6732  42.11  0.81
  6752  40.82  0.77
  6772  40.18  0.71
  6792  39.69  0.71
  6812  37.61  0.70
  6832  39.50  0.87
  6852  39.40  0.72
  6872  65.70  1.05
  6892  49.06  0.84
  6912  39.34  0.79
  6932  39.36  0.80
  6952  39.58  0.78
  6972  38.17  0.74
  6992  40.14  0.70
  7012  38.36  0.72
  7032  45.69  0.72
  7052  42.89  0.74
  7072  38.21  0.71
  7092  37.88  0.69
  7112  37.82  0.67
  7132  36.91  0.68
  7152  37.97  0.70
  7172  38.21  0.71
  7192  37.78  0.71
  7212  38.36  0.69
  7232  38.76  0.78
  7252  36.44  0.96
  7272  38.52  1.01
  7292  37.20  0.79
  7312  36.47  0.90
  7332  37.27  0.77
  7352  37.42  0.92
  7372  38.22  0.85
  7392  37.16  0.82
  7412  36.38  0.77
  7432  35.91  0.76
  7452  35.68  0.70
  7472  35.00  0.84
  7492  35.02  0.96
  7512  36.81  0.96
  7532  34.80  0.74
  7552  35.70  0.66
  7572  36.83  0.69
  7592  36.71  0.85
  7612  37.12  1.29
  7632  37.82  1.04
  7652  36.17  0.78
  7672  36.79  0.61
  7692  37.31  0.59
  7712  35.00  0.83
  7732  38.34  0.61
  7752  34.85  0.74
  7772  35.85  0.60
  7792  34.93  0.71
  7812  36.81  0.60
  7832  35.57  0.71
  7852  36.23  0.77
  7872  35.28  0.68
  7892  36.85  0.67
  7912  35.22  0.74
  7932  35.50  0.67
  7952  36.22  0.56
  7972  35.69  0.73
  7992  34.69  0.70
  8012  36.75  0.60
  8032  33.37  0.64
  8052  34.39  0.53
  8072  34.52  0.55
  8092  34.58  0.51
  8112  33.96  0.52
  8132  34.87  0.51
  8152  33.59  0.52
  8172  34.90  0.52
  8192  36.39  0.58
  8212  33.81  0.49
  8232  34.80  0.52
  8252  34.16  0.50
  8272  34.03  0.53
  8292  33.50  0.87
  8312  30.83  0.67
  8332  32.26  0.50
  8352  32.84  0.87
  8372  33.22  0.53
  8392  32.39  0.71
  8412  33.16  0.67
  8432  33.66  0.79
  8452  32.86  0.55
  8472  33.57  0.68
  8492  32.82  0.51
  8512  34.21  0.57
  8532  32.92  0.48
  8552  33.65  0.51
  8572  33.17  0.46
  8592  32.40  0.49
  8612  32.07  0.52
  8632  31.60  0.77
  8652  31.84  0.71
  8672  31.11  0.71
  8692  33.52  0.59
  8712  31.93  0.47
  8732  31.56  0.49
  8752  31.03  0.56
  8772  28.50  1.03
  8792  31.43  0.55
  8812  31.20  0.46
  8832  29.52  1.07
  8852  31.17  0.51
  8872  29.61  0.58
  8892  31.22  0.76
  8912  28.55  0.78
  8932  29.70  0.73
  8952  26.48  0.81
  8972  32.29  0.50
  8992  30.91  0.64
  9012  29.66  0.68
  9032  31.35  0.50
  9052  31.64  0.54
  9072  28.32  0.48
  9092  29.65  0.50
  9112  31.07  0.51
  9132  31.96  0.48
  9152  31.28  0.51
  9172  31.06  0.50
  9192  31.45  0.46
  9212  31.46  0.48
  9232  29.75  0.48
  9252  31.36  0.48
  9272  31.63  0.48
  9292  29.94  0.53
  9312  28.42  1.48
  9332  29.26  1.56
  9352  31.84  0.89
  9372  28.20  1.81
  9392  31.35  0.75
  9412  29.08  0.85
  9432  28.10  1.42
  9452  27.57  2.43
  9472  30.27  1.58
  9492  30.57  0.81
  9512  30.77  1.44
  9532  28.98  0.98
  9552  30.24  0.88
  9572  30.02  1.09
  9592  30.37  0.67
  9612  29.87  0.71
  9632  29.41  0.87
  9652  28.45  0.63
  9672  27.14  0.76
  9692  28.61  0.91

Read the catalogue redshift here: 0.05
